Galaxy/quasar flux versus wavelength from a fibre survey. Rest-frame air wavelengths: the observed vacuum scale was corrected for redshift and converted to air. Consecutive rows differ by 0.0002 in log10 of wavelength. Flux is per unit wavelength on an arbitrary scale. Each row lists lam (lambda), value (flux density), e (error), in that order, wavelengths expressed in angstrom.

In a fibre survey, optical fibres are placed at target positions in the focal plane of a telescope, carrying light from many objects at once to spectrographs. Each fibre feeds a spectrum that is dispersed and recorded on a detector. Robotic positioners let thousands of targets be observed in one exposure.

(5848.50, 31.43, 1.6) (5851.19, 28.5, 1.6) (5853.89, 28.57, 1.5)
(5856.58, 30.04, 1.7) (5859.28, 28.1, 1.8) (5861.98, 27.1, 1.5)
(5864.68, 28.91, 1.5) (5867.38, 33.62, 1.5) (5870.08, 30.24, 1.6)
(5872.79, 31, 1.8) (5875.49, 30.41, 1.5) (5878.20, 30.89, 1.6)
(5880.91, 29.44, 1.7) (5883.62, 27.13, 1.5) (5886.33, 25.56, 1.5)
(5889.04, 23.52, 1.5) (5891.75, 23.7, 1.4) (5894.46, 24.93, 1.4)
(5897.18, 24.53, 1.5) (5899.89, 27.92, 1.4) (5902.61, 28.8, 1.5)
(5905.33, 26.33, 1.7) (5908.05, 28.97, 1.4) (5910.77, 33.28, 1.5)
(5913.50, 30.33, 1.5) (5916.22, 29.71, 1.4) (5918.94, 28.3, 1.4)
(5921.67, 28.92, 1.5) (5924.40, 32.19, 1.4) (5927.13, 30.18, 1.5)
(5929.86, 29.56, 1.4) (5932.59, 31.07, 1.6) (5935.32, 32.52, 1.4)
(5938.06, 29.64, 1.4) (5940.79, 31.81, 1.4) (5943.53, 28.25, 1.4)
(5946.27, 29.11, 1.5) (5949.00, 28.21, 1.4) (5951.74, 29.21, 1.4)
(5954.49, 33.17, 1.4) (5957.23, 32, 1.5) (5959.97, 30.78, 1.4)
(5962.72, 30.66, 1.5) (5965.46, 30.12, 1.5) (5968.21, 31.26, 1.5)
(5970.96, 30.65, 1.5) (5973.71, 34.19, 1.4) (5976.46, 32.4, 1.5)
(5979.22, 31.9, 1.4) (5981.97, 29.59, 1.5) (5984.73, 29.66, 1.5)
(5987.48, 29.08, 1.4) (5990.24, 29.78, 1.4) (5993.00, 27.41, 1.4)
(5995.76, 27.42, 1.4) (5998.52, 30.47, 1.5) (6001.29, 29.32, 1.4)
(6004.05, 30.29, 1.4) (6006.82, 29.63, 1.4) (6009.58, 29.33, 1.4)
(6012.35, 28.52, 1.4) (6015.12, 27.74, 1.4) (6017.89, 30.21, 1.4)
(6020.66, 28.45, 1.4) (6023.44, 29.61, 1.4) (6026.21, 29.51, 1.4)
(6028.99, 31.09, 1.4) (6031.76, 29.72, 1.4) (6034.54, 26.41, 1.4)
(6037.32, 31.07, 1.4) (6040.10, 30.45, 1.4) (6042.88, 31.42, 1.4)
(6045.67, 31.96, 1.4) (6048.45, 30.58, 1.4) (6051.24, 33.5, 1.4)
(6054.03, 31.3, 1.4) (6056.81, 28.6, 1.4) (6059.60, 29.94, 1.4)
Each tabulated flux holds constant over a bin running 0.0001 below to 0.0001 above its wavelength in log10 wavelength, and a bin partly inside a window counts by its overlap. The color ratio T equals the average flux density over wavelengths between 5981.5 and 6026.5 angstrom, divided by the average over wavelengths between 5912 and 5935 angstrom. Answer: 0.97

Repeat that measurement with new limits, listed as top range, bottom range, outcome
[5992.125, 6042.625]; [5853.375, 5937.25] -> 1.01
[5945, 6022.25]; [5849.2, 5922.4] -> 1.05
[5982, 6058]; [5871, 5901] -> 1.09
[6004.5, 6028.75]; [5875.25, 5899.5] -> 1.10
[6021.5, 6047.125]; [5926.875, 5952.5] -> 1.00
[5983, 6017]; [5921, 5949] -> 0.96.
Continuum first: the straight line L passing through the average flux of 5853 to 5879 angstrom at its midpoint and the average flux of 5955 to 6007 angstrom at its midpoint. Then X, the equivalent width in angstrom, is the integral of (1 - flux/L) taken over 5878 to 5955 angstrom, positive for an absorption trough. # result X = 3.40 angstrom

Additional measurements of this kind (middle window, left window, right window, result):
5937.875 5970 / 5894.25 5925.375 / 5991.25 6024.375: -1.7 angstrom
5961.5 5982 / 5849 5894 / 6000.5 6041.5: -1.6 angstrom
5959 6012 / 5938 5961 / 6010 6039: -0.7 angstrom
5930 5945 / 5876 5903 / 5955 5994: -0.8 angstrom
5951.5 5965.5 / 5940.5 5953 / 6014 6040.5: -1.0 angstrom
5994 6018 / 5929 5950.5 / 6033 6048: 0.8 angstrom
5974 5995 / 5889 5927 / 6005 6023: -1.0 angstrom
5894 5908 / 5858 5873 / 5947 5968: 1.5 angstrom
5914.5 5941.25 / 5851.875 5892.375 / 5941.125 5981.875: -0.3 angstrom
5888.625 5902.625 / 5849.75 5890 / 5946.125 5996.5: 1.9 angstrom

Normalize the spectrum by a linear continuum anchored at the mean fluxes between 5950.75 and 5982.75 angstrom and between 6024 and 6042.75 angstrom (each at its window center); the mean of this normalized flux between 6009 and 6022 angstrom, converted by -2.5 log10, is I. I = 0.05 mag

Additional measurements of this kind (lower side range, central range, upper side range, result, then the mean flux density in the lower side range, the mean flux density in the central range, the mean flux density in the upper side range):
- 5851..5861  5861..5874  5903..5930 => -0.05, 28.8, 30.2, 29.7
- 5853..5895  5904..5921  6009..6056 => -0.03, 28.4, 29.5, 30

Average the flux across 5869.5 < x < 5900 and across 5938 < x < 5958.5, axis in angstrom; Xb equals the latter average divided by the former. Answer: 1.1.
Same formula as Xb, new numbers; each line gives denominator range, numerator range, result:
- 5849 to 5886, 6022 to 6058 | 1.03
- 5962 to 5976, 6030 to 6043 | 0.94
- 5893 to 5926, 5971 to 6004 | 1.05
